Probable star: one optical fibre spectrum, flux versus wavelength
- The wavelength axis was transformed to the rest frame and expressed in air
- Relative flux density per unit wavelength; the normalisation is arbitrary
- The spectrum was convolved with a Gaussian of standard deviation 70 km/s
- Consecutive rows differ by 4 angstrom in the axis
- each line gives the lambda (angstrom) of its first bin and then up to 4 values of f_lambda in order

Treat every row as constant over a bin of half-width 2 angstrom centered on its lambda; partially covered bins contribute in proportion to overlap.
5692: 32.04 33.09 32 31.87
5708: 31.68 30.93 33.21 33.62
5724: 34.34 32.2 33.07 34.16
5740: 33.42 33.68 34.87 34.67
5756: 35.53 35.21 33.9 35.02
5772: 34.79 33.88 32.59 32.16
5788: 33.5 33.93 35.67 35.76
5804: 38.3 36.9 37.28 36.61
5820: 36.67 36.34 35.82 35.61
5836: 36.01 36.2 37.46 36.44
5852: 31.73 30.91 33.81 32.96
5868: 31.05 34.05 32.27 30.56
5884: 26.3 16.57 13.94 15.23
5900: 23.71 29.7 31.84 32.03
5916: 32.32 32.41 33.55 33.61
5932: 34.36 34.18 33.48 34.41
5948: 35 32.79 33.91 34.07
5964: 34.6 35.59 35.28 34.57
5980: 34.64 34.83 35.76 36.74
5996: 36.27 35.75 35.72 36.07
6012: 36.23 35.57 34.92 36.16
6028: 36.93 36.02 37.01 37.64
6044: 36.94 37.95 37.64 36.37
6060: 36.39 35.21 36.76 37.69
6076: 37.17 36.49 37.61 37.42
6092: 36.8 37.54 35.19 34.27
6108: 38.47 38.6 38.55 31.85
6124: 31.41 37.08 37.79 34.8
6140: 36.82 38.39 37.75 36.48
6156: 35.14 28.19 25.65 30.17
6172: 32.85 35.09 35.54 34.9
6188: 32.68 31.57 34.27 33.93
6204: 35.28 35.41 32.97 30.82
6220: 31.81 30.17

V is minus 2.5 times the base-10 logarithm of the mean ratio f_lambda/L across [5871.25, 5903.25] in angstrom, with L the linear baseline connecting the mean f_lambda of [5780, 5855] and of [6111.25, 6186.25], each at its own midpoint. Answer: 0.42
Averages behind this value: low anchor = 35.5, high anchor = 34.5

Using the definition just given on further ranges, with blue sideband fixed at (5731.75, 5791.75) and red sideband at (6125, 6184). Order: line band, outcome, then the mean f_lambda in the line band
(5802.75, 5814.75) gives -0.10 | 37.4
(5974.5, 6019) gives -0.04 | 35.6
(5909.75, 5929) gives 0.05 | 32.7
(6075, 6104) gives -0.07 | 36.7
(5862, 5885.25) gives 0.09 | 31.4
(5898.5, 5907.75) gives 0.22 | 27.8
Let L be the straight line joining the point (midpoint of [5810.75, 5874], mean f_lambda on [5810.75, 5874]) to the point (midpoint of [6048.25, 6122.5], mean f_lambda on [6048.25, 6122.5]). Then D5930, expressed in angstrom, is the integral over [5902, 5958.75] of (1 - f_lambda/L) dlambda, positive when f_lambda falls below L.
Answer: 3.9 angstrom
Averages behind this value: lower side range 34.9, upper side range 36.7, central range 33.1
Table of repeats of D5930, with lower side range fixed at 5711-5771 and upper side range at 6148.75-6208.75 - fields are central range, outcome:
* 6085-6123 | -3.5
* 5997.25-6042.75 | -3.7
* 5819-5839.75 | -1.4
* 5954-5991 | -1.5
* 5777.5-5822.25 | -2.1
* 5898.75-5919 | 2.0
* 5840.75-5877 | 0.2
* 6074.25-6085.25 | -1.2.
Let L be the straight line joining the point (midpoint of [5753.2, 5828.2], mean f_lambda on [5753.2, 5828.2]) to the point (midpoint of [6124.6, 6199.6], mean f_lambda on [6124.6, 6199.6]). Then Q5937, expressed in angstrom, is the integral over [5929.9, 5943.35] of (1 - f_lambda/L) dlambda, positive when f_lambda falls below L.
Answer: 0.3 angstrom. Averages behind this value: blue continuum 35.2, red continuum 34.1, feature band 34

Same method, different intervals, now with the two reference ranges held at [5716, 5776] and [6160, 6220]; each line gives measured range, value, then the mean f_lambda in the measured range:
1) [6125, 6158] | -3.7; 36.6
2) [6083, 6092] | -1.2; 37.3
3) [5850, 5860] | 0.6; 31.8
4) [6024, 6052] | -3.2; 37.1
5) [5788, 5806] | -0.9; 35.6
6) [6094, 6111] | -1.8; 36.5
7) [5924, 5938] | -0.2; 34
